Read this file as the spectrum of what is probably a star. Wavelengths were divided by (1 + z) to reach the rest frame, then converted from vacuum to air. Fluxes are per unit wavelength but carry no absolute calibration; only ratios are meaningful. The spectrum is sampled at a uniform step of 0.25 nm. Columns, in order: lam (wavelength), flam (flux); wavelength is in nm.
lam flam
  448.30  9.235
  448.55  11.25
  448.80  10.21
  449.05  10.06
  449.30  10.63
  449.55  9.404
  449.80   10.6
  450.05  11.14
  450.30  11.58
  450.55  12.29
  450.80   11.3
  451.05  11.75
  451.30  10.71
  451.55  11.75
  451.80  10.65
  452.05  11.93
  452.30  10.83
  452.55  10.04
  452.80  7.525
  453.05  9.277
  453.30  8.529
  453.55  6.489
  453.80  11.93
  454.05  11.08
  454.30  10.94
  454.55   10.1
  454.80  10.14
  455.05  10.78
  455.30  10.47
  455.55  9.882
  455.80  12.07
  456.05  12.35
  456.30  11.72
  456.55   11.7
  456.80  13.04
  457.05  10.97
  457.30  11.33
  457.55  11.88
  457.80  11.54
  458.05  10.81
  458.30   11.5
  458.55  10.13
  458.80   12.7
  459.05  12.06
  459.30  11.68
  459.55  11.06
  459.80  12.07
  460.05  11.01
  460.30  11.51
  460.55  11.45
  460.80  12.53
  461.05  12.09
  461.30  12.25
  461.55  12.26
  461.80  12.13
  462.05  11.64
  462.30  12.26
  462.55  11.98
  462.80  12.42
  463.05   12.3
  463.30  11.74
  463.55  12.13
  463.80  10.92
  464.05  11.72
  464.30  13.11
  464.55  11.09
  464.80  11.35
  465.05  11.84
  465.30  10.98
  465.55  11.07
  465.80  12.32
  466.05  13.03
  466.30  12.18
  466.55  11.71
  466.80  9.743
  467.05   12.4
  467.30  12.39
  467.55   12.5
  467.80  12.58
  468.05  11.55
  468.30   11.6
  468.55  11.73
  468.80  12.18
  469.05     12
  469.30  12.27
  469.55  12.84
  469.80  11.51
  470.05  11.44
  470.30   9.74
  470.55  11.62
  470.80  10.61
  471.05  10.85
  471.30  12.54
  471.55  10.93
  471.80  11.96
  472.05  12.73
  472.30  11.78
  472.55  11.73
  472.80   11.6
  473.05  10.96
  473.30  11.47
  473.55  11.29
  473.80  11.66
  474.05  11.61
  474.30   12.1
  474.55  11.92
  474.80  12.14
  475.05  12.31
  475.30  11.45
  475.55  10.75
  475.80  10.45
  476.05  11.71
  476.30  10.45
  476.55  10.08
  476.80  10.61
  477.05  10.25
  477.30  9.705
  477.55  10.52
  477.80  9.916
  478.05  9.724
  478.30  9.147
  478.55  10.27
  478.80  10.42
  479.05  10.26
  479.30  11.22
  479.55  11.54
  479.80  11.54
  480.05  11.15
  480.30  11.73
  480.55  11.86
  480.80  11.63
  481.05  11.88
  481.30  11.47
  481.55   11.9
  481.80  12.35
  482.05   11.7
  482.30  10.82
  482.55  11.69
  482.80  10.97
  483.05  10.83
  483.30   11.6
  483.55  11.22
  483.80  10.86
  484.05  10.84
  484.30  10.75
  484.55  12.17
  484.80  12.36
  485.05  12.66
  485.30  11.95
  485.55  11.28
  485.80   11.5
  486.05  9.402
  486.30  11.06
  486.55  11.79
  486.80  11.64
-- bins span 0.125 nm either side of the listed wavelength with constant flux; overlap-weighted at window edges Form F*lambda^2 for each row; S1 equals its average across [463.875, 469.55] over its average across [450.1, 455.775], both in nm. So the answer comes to 1.20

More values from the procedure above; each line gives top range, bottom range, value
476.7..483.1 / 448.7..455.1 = 1.18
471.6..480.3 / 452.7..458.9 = 1.12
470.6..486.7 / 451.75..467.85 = 1.07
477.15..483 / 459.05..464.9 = 1.00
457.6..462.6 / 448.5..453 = 1.14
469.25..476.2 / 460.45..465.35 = 1.01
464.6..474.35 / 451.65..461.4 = 1.12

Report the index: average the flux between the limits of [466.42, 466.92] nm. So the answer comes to 10.8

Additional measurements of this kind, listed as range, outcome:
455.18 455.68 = 10.2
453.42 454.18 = 9.83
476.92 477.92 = 10.1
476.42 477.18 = 10.3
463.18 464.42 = 11.9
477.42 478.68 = 9.92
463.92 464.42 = 12.4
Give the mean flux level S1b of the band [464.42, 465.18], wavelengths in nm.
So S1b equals 11.4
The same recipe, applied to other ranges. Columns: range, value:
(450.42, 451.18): 11.8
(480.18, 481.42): 11.7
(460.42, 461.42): 12.1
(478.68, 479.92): 11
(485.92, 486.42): 10.2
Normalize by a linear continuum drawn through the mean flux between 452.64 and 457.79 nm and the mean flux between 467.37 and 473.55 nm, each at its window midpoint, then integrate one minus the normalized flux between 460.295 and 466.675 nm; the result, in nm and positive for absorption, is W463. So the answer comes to -0.41 nm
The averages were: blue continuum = 10.6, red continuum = 11.7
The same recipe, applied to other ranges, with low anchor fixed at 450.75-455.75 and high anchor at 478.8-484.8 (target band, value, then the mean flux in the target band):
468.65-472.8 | -0.26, 11.7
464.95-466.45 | -0.16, 11.9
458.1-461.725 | -0.40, 11.7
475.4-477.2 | 0.09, 10.6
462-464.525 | -0.31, 12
